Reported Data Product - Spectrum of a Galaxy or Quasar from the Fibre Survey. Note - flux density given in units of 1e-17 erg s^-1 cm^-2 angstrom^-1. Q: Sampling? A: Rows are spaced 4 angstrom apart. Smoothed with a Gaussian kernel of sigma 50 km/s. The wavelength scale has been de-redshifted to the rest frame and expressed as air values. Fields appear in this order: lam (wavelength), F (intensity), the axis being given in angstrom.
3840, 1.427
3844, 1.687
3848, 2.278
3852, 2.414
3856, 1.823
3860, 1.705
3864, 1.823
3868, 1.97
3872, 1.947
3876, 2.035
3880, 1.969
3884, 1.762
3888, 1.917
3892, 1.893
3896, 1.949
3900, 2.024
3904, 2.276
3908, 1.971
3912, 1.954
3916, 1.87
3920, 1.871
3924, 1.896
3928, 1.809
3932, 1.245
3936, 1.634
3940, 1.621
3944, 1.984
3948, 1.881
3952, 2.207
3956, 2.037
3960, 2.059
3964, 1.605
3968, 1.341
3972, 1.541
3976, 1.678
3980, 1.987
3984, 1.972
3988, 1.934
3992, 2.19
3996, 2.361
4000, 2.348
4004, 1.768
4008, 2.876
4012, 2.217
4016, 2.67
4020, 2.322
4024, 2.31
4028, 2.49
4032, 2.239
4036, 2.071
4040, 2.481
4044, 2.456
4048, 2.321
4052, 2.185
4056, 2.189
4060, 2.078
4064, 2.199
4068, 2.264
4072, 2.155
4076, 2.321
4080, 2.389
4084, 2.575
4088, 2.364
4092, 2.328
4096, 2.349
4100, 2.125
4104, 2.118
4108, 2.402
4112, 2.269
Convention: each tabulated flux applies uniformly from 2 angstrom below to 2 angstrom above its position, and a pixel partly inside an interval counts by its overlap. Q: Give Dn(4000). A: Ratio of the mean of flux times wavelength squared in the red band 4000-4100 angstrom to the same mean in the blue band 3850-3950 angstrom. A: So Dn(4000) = 1.32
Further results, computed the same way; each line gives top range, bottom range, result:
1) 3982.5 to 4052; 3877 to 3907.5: 1.24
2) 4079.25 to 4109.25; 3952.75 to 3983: 1.40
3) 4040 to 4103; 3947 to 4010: 1.21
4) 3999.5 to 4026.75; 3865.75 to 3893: 1.31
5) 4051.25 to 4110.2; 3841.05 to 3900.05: 1.30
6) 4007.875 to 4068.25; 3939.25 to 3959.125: 1.23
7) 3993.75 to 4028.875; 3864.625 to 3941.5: 1.34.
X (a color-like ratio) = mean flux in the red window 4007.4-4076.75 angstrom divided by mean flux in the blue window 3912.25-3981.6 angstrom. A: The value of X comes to 1.30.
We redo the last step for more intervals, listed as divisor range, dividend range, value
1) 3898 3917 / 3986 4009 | 1.09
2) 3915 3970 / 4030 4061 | 1.26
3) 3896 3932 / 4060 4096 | 1.21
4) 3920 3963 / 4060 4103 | 1.25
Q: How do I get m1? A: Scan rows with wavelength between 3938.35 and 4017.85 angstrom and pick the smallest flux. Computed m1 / 1.341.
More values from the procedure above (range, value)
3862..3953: 1.245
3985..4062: 1.768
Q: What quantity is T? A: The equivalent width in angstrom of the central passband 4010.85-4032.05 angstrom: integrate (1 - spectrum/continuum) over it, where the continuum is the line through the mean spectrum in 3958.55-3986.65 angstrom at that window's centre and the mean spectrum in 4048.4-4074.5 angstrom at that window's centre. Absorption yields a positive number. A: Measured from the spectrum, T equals -4.3 angstrom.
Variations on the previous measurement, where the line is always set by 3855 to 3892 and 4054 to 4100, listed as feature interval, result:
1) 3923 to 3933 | 1.64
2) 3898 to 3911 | -0.89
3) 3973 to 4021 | -1.06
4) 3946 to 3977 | 3.90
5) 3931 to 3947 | 2.81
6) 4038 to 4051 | -1.06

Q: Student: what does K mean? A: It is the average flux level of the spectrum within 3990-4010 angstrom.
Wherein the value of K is 2.31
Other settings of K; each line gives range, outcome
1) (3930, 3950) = 1.67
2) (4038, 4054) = 2.36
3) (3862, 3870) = 1.9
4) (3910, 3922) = 1.9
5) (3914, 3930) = 1.86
